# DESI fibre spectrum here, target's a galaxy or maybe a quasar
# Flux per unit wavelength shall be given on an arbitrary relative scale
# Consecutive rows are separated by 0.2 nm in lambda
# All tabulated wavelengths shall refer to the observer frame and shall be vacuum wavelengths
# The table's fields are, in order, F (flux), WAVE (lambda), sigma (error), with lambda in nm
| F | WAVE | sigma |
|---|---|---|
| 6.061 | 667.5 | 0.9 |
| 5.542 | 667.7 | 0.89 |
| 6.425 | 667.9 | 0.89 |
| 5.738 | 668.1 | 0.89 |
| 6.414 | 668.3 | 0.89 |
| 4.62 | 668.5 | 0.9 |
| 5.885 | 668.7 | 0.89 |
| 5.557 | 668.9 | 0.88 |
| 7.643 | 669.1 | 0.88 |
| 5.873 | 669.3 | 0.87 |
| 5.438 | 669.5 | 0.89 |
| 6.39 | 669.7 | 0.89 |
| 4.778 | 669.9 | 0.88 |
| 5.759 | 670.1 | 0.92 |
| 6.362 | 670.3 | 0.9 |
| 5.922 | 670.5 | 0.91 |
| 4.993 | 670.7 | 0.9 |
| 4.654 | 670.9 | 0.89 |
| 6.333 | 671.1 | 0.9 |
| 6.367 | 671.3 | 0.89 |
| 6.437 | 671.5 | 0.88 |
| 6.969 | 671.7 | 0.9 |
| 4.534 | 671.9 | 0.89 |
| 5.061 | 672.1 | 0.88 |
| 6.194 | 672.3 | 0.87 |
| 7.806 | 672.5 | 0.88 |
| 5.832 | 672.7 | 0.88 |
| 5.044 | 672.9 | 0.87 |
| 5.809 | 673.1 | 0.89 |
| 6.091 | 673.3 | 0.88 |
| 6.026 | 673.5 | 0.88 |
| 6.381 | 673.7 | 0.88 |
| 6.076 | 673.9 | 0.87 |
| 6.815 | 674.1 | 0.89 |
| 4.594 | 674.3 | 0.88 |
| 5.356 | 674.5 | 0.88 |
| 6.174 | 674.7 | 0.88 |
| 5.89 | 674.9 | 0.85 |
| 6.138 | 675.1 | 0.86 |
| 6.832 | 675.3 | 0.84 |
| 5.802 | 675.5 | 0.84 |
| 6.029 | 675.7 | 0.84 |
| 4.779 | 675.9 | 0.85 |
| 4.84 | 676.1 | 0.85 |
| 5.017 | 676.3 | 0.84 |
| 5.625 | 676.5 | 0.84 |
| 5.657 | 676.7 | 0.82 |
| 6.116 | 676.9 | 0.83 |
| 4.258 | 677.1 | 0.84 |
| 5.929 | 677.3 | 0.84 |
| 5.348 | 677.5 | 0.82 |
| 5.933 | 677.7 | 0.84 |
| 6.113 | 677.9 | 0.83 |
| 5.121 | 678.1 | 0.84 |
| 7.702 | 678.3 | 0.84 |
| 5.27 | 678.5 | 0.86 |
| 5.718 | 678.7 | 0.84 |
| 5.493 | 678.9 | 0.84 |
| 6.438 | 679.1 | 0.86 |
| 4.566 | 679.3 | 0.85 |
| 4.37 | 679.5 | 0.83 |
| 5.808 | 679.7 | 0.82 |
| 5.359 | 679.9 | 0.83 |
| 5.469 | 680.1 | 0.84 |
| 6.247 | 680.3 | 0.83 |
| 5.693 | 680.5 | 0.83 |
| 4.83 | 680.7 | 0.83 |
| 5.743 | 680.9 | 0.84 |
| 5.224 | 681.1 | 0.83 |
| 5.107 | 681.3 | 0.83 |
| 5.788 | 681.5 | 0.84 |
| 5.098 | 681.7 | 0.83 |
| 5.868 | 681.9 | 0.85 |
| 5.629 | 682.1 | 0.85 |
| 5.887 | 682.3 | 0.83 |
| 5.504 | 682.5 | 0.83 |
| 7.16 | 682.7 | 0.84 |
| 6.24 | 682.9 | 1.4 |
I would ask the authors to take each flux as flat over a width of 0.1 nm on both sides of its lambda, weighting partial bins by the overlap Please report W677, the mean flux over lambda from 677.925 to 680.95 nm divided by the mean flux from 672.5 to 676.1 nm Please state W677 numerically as 1.0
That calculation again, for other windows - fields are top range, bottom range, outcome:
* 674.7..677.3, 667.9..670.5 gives 0.95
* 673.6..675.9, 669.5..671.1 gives 1.06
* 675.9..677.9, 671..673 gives 0.89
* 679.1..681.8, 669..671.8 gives 0.90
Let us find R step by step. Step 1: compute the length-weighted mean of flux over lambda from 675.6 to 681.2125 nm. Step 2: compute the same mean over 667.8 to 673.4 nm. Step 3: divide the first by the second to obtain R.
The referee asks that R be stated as 0.94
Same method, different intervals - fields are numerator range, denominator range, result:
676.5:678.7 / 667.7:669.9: 0.97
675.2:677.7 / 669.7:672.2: 0.97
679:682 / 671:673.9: 0.90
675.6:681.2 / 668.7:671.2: 0.95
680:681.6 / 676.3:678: 0.99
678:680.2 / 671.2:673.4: 0.93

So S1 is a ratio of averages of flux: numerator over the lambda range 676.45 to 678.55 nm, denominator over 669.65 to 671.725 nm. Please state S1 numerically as 0.98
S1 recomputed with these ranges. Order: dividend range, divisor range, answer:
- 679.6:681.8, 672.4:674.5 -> 0.91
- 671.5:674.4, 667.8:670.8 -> 1.02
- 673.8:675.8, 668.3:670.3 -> 1.02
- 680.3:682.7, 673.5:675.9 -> 0.94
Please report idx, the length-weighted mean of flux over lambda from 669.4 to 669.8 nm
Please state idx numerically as 5.91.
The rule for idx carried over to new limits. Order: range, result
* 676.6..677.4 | 5.49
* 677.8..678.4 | 6.31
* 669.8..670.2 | 5.27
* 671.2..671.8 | 6.59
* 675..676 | 5.92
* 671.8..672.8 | 5.89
